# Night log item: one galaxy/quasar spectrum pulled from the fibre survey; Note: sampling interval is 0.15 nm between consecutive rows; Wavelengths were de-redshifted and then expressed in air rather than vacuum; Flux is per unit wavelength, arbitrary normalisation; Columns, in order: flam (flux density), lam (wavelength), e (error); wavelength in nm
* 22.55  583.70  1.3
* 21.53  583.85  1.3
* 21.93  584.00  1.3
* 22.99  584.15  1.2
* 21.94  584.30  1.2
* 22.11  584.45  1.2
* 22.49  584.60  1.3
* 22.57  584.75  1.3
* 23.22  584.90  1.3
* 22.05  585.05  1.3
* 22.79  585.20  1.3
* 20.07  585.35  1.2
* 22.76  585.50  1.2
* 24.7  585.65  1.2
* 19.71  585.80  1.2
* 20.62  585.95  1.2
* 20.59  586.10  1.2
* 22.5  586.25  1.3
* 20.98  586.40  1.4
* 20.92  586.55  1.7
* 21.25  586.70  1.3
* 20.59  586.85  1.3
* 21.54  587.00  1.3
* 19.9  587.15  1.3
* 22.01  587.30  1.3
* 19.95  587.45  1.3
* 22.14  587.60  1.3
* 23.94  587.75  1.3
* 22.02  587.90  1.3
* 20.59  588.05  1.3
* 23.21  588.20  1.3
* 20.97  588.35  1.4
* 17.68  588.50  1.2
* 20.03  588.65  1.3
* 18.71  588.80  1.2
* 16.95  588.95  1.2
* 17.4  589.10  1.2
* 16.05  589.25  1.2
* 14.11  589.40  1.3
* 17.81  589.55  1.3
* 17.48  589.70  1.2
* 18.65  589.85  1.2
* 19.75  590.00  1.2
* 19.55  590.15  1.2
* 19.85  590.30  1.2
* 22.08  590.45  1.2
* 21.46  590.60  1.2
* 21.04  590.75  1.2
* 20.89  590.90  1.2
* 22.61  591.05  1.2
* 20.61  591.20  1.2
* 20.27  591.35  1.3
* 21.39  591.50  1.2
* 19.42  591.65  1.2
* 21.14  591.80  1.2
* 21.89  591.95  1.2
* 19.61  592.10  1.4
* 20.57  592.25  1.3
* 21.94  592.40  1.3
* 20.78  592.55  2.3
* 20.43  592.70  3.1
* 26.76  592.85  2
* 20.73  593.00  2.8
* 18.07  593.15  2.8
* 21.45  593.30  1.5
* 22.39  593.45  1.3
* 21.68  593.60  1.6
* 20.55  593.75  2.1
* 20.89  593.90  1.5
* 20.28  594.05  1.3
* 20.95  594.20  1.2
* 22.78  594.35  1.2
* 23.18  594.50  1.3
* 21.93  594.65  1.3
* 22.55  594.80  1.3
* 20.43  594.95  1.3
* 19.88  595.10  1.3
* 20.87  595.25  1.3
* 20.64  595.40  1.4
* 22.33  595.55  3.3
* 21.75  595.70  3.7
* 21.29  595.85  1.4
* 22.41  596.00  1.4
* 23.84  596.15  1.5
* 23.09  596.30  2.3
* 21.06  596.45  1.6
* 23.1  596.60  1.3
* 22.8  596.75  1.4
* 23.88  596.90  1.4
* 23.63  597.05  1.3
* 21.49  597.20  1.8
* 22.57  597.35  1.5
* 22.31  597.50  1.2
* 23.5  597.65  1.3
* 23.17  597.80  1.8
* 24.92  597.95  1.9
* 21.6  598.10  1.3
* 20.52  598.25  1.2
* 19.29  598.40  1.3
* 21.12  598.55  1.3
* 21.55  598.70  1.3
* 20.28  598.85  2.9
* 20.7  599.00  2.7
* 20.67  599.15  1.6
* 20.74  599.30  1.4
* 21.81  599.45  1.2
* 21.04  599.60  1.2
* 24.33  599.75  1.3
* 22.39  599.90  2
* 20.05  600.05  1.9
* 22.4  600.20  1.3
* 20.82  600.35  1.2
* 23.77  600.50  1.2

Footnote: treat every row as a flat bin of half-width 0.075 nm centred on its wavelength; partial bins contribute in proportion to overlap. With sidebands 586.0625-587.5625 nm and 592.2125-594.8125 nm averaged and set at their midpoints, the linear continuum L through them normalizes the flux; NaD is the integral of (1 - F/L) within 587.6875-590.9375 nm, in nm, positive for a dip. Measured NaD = 0.263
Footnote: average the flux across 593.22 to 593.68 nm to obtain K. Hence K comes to 21.8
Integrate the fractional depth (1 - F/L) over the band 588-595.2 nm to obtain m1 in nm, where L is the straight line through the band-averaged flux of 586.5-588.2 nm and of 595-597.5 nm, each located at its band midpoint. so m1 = 0.46 nm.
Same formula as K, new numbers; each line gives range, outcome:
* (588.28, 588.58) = 19.3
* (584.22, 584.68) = 22.2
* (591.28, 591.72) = 20.4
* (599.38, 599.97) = 22.4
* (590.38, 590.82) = 21.5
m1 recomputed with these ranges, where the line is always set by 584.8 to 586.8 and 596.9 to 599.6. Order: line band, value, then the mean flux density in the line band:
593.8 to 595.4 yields 0.032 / 21.3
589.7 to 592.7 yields 0.155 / 20.6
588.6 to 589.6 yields 0.208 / 17.2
